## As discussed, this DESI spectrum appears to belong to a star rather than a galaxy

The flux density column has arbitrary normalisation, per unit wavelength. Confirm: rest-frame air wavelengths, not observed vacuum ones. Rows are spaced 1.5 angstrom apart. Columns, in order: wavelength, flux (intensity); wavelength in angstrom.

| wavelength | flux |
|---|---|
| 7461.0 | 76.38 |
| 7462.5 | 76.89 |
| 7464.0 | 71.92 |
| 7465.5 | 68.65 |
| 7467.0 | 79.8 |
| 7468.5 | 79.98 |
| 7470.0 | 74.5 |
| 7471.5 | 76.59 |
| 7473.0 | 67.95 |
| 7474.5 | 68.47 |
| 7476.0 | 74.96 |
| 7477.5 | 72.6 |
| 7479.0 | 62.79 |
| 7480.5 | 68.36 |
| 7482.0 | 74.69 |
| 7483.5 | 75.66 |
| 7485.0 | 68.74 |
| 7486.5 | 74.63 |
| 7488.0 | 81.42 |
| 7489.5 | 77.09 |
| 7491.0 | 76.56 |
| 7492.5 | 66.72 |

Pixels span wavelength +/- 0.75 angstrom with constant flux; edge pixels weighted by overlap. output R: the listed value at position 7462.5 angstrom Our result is 76.89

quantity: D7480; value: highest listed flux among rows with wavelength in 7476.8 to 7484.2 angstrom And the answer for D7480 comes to 75.66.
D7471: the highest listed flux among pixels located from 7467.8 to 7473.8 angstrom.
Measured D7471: 79.98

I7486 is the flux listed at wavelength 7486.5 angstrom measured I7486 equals 74.63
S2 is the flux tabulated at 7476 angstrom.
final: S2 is 74.96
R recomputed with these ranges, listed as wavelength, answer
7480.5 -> 68.36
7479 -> 62.79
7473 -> 67.95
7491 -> 76.56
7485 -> 68.74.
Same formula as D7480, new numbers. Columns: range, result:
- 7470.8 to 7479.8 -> 76.59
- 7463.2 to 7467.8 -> 79.8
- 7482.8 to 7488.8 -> 81.42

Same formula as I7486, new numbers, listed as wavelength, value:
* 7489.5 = 77.09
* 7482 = 74.69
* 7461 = 76.38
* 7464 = 71.92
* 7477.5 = 72.6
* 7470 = 74.5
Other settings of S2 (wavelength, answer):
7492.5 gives 66.72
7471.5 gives 76.59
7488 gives 81.42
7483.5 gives 75.66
